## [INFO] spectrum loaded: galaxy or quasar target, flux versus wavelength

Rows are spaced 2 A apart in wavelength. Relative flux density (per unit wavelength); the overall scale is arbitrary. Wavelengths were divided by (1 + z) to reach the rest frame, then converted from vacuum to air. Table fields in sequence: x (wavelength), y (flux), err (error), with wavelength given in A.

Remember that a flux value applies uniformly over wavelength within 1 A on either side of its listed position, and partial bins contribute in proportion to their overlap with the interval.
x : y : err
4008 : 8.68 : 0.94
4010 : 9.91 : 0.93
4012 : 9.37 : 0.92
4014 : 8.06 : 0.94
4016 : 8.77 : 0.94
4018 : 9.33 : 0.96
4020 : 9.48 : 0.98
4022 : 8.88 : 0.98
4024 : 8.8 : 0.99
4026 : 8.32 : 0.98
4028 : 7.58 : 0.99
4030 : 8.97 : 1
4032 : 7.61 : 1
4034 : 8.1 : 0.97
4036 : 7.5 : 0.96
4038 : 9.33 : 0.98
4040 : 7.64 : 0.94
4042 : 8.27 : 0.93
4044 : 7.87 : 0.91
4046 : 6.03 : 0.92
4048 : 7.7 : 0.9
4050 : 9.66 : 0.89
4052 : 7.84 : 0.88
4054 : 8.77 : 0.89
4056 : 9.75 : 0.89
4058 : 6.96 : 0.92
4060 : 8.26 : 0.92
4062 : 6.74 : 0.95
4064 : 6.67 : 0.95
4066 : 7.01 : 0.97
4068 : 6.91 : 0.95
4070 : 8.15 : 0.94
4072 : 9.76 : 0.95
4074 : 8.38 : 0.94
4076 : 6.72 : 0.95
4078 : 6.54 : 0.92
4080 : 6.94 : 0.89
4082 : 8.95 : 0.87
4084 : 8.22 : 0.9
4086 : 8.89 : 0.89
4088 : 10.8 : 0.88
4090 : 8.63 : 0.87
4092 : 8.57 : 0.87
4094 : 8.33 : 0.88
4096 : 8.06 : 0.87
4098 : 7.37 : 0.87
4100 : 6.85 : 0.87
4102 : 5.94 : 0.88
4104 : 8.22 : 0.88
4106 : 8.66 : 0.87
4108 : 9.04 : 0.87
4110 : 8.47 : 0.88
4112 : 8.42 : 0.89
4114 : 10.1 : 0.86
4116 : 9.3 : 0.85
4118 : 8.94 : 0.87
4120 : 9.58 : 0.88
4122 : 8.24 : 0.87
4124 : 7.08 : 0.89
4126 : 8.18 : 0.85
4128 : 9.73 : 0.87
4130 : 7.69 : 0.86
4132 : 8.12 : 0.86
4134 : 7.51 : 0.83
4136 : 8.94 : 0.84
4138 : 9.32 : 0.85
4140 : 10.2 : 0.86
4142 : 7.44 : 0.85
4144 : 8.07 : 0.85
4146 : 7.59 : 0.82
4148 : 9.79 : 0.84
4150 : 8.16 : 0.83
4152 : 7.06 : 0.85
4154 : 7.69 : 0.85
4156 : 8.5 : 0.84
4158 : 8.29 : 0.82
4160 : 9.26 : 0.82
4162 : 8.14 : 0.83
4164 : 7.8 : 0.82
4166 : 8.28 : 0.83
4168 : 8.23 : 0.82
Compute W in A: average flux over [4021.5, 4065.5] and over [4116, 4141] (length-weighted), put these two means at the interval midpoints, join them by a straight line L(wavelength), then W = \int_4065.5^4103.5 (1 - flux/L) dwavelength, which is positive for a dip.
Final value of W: 1.7 A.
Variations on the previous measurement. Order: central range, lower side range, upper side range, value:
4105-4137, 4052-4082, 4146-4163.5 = -2.16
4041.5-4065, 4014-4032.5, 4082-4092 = 2.57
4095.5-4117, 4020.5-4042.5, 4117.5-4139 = 0.54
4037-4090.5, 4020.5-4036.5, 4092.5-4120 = 1.68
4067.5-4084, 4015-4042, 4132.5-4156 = 1.13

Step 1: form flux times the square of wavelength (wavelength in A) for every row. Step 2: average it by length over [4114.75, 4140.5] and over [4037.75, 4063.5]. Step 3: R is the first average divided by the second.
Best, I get 1.12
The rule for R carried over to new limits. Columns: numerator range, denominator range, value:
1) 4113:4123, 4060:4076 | 1.24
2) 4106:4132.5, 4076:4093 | 1.06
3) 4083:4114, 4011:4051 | 1.03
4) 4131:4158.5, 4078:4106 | 1.06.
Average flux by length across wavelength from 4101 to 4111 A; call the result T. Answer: 8.07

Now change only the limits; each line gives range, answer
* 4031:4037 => 7.74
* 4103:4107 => 8.44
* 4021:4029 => 8.4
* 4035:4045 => 8.12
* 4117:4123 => 8.92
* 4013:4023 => 8.9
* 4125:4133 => 8.43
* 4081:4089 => 9.21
